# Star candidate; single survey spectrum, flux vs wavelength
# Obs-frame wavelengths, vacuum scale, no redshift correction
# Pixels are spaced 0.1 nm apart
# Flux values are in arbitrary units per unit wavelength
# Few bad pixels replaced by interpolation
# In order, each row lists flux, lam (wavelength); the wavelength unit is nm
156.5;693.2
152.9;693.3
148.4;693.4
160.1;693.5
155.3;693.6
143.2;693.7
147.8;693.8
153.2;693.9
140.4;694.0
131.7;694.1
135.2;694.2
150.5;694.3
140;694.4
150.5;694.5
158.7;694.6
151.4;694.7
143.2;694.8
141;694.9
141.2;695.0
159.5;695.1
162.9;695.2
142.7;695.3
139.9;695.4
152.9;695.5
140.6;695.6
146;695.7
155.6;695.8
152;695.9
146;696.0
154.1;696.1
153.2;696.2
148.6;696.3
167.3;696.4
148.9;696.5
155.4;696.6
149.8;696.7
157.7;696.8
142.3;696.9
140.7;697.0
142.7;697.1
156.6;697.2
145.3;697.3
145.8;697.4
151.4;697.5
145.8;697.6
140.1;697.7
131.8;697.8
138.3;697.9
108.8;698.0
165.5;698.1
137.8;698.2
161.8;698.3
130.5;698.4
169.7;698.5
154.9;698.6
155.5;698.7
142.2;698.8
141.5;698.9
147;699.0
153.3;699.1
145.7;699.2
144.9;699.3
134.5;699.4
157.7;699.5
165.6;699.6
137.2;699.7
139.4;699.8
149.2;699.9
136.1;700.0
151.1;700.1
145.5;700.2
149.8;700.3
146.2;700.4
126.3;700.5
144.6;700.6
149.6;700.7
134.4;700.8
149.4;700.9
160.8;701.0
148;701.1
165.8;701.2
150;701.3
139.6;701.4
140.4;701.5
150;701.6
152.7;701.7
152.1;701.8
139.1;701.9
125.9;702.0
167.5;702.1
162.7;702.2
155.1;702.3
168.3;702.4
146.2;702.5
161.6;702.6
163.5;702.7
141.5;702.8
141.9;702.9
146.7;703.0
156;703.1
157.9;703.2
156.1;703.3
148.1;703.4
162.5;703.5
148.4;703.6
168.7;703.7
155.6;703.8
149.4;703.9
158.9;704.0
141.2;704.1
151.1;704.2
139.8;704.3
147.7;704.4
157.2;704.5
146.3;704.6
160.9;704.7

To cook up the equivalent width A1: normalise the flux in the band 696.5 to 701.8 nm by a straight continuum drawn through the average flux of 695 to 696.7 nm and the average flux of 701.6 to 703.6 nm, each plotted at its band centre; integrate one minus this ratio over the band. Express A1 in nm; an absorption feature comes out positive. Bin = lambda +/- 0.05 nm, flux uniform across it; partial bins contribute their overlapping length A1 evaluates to 0.18 nm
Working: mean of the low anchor 151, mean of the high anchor 153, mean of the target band 147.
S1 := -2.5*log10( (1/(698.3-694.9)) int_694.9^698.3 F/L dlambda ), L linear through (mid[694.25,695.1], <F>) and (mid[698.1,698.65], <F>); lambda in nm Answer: 0.02 mag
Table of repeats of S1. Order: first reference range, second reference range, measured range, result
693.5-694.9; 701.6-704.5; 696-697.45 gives -0.02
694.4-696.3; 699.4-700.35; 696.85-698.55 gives 0.03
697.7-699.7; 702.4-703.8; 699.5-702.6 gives 0.01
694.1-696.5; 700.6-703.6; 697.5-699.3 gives 0.03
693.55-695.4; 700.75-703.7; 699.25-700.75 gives 0.04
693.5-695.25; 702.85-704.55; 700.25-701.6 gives 0.03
